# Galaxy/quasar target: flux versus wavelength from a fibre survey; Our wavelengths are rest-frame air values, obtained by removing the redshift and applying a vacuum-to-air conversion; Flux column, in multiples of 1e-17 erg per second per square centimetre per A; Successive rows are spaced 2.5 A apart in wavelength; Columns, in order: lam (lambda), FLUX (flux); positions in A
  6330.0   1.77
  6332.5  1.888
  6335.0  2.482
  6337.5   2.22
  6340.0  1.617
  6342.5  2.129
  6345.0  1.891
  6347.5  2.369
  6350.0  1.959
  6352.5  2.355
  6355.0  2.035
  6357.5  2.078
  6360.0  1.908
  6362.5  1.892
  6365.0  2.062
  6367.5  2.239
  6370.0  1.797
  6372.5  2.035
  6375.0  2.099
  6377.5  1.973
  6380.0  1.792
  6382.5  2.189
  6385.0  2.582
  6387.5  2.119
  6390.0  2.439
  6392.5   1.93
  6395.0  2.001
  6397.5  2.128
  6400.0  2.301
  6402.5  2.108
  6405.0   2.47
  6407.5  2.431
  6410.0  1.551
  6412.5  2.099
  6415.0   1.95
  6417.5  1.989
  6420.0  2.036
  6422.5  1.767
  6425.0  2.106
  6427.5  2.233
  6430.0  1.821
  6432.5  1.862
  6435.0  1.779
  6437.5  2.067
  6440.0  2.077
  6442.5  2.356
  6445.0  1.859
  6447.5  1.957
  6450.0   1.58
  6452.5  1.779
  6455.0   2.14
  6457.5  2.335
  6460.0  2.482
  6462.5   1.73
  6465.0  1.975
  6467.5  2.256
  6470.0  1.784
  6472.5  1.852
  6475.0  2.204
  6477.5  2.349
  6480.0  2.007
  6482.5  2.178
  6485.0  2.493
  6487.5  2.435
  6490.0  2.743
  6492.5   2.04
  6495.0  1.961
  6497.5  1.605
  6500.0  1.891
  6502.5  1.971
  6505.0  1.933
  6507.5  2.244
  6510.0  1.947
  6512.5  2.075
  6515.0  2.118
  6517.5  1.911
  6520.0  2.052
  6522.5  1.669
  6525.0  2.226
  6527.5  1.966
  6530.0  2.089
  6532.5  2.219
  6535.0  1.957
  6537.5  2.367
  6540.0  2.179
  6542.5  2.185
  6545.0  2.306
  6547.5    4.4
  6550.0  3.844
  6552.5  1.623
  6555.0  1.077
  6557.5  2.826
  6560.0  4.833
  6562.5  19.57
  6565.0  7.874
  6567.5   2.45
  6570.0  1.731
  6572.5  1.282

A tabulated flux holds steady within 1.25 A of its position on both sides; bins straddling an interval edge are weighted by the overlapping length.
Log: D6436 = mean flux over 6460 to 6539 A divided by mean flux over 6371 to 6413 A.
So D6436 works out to 1.0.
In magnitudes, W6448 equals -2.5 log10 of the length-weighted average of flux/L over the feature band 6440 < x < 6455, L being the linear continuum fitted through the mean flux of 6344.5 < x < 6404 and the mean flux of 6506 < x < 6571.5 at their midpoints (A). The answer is 0.31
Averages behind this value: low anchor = 2.1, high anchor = 3.21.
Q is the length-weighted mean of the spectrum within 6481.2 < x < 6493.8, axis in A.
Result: 2.37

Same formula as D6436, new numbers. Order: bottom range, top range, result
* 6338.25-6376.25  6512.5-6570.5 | 1.65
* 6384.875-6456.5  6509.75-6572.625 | 1.58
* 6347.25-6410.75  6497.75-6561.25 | 1.09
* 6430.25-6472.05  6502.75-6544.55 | 1.04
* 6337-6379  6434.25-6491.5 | 1.04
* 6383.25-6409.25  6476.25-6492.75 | 1.05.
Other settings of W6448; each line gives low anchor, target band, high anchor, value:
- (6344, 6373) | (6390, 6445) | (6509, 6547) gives 0.01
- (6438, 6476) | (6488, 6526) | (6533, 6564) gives 0.47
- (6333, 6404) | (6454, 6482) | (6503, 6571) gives 0.28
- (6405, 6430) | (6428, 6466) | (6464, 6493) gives 0.06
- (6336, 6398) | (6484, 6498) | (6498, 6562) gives 0.08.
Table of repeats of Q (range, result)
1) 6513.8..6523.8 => 1.94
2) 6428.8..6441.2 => 1.92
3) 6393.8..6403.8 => 2.14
